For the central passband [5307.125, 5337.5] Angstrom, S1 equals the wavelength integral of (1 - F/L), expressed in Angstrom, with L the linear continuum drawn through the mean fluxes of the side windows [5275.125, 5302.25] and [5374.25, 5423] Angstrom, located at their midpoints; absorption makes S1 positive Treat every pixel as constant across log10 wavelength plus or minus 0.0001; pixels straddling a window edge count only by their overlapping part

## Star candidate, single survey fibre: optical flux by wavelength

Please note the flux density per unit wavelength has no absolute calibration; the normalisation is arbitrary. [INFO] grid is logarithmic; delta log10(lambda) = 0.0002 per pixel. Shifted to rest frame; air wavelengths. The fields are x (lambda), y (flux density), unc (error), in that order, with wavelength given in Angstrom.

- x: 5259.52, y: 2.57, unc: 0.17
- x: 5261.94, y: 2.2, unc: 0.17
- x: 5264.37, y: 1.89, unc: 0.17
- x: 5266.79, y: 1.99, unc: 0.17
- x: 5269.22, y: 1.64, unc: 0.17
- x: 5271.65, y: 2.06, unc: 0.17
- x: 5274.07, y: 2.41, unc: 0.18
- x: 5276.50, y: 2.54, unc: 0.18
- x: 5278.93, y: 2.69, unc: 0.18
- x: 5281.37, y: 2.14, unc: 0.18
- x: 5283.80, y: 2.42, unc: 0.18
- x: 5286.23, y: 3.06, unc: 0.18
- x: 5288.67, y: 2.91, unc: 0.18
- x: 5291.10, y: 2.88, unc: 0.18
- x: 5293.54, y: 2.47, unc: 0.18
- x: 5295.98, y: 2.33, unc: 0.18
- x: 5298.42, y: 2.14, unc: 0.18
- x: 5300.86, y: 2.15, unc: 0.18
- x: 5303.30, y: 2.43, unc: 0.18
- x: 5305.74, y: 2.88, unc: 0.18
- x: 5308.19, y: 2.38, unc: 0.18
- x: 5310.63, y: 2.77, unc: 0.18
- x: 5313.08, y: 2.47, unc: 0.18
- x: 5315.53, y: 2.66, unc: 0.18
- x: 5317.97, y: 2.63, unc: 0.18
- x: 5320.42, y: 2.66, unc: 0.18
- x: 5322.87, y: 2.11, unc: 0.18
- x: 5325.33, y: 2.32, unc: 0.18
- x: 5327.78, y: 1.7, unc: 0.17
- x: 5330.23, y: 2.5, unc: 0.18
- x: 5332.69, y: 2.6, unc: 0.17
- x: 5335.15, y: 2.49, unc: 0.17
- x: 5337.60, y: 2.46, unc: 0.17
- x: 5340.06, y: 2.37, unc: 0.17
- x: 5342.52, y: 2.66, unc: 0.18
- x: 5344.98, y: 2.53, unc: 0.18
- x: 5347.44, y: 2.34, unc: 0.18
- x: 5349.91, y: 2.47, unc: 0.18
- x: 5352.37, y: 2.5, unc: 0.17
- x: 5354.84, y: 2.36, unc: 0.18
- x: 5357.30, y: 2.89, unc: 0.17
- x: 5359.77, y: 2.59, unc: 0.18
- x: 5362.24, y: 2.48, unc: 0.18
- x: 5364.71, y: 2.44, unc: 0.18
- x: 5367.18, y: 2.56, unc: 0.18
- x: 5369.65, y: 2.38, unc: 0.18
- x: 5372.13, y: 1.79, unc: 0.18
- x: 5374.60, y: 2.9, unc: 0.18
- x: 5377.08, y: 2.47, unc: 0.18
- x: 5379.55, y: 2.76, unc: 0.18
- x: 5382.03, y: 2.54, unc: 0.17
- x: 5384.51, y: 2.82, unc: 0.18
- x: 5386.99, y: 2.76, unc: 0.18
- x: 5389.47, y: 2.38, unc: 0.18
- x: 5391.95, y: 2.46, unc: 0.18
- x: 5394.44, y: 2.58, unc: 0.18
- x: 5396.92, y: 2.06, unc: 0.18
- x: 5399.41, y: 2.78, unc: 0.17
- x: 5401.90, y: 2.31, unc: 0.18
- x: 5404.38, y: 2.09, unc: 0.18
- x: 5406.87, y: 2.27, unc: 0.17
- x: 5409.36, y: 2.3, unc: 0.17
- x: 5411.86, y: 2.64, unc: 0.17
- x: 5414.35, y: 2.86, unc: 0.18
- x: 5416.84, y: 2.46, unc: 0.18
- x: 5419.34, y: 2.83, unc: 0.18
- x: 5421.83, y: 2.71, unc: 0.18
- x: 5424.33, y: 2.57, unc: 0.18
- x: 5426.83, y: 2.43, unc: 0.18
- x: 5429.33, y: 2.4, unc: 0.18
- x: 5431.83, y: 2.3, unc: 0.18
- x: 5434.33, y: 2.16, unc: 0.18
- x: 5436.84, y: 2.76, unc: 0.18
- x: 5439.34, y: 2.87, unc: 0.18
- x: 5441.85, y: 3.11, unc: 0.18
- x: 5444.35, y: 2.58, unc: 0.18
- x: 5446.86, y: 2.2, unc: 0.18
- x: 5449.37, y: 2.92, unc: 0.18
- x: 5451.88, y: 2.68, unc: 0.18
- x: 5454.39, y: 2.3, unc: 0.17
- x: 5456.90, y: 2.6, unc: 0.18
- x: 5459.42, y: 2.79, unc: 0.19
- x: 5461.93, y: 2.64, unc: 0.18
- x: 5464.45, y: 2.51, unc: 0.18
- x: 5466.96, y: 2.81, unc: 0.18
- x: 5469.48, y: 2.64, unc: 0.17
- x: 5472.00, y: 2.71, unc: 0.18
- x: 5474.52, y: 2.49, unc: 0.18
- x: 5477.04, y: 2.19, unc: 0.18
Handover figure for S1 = 1.0 Angstrom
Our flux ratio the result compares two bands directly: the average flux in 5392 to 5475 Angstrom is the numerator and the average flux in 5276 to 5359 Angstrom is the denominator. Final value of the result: 1.0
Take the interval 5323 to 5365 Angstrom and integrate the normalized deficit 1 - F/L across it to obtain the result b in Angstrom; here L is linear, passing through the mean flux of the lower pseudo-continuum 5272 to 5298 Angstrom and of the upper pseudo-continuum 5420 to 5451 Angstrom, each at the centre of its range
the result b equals 2.03 Angstrom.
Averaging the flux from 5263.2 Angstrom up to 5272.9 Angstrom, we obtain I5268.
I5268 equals 1.9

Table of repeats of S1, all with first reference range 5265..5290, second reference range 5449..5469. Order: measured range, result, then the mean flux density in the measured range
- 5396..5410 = 1.4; 2.31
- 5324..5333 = 0.8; 2.24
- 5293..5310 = 0.0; 2.41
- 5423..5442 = 0.4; 2.54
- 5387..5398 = 0.6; 2.42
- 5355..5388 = -0.6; 2.56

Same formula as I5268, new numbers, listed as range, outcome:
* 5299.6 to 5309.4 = 2.46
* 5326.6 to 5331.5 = 2.11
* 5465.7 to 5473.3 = 2.72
